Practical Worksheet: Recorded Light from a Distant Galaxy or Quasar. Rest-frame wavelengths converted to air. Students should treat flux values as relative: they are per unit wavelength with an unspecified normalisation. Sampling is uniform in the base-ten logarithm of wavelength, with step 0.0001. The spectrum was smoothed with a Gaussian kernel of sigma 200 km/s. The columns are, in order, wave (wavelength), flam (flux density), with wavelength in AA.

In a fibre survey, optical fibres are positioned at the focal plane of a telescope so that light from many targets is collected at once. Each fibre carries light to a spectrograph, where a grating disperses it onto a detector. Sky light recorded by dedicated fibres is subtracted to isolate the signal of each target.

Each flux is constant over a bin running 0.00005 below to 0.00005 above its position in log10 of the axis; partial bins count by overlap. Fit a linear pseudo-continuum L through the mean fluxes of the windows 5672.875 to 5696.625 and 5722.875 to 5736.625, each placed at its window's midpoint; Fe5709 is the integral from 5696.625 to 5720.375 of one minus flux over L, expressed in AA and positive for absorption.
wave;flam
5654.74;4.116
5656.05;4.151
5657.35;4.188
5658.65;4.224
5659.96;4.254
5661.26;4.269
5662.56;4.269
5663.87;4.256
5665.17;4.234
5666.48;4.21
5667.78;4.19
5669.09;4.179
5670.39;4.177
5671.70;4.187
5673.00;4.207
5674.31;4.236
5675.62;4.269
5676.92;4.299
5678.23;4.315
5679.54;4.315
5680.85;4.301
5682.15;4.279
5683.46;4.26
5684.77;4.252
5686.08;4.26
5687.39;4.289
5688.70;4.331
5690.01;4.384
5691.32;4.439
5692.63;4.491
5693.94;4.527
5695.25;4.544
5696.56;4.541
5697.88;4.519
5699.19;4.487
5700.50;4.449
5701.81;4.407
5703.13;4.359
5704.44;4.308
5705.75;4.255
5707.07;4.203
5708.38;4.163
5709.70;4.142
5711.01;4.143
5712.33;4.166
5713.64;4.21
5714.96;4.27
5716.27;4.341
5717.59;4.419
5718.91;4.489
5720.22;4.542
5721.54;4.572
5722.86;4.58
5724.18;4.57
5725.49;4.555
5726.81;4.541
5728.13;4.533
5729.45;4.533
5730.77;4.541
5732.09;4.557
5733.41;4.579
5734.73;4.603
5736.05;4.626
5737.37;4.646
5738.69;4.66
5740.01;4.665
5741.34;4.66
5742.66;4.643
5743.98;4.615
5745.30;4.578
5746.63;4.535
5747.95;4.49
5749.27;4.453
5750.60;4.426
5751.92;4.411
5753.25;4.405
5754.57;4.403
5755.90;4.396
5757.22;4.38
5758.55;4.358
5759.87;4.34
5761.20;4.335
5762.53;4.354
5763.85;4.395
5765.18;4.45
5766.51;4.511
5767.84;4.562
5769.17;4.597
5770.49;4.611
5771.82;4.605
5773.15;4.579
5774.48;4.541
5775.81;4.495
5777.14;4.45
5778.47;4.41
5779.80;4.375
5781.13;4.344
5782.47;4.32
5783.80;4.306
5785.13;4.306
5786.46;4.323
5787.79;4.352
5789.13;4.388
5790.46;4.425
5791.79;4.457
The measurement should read 0.7 AA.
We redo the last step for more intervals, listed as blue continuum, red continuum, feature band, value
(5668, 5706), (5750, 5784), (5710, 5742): -0.8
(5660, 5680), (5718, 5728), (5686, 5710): 0.1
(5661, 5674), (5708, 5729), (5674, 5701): -0.5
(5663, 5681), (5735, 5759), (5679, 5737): -0.4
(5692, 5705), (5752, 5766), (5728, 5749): -0.9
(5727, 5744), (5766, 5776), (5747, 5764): 0.7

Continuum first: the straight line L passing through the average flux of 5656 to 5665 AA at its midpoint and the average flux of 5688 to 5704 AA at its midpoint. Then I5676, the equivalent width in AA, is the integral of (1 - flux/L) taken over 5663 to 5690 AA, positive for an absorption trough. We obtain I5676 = 0.5 AA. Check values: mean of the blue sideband 4.24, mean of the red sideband 4.45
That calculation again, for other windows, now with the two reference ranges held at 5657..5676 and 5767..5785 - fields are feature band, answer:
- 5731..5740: -0.5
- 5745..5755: -0.1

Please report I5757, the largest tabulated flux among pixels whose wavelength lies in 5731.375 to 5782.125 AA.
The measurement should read 4.665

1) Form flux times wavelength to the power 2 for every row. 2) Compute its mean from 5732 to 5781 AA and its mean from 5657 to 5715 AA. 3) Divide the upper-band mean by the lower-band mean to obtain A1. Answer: 1.1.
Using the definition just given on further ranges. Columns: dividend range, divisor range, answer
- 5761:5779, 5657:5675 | 1.11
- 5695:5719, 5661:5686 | 1.03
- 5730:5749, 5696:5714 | 1.08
